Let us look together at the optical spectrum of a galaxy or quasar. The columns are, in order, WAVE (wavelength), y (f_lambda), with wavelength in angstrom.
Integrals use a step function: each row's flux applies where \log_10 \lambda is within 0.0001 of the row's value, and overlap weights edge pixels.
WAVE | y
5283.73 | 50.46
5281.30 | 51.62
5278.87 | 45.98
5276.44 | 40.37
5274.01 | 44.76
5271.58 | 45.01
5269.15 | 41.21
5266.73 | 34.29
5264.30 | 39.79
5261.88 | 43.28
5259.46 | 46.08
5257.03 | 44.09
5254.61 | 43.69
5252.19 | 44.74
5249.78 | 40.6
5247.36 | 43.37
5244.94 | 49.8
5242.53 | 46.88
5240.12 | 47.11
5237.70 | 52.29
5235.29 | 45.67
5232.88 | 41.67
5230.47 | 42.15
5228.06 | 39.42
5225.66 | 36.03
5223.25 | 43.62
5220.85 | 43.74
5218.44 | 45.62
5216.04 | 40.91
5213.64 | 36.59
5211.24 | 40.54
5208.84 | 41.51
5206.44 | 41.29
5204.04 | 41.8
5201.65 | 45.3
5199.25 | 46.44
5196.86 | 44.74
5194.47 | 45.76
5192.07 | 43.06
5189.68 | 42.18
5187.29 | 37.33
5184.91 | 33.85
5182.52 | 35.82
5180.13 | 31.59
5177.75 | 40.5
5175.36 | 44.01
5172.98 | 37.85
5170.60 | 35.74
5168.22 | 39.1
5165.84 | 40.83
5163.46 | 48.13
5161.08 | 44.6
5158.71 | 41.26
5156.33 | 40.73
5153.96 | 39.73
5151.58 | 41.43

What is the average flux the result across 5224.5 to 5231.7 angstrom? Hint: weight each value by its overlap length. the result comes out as 39.3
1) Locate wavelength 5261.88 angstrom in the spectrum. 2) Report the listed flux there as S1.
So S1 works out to 43.28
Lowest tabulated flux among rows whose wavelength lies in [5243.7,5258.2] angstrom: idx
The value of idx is 40.6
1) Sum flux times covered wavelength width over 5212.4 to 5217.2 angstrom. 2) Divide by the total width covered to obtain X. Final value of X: 38.8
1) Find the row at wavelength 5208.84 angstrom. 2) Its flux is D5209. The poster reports 41.51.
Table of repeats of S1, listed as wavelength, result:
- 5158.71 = 41.26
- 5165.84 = 40.83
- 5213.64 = 36.59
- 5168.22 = 39.1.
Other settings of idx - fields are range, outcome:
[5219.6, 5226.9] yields 36.03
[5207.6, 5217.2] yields 36.59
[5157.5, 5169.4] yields 39.1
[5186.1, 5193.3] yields 37.33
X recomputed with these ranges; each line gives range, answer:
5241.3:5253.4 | 45.1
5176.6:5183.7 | 35.9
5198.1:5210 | 43.2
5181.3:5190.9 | 37.3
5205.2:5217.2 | 40.2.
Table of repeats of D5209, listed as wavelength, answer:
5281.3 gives 51.62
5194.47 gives 45.76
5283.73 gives 50.46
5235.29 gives 45.67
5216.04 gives 40.91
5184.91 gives 33.85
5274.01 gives 44.76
